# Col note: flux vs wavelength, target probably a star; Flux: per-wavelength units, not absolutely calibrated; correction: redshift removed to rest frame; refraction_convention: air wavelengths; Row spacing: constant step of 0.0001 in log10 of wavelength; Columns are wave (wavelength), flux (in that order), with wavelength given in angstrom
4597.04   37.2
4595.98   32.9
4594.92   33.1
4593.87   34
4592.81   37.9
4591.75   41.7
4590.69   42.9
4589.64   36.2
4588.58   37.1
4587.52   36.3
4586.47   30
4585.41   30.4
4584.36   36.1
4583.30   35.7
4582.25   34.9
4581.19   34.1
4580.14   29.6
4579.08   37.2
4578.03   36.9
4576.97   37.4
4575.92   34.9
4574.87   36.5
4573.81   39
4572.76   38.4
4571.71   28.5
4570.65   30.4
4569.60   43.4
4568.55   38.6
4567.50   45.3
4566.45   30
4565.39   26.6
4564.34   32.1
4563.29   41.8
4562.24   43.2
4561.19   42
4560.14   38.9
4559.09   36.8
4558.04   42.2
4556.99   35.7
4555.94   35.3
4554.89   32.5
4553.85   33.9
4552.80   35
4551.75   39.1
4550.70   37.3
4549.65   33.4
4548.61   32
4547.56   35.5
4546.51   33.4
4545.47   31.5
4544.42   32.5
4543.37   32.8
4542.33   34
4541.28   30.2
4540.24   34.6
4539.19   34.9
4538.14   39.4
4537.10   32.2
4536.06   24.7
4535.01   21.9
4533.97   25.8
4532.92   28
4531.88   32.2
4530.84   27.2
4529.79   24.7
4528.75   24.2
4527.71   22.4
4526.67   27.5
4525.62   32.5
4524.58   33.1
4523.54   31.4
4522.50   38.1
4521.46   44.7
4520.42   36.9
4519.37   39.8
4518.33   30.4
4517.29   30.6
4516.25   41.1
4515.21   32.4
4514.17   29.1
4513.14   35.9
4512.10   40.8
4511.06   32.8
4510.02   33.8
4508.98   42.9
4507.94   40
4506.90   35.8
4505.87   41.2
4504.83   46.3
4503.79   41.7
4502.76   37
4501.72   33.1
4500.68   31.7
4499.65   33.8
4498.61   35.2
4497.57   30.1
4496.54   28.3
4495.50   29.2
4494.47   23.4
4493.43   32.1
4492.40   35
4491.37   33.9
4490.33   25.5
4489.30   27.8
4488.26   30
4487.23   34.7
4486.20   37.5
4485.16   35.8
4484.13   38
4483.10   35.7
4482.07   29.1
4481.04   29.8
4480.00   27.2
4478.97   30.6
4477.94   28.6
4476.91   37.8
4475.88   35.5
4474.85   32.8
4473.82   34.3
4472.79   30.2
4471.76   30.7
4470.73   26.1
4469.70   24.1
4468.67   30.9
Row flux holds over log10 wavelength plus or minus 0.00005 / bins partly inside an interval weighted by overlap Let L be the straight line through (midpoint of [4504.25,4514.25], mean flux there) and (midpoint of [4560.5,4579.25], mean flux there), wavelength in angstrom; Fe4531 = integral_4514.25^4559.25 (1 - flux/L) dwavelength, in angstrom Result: 5.7 angstrom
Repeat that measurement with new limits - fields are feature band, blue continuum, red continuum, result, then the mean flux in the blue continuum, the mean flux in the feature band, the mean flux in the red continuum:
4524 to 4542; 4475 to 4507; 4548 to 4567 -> 3.0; 33.2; 29.2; 36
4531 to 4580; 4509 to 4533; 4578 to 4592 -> -0.5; 32.9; 34.6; 35.5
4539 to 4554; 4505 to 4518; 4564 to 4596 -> 0.8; 36.6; 34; 35.5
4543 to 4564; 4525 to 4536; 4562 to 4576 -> -2.5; 26.6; 36.2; 36.2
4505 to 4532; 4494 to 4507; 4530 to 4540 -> -1.8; 34.4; 34.1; 29.6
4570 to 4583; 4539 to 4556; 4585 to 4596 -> 0.1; 33.9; 34.9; 35.9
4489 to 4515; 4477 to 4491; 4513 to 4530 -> -1.7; 31.8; 34.3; 32.7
